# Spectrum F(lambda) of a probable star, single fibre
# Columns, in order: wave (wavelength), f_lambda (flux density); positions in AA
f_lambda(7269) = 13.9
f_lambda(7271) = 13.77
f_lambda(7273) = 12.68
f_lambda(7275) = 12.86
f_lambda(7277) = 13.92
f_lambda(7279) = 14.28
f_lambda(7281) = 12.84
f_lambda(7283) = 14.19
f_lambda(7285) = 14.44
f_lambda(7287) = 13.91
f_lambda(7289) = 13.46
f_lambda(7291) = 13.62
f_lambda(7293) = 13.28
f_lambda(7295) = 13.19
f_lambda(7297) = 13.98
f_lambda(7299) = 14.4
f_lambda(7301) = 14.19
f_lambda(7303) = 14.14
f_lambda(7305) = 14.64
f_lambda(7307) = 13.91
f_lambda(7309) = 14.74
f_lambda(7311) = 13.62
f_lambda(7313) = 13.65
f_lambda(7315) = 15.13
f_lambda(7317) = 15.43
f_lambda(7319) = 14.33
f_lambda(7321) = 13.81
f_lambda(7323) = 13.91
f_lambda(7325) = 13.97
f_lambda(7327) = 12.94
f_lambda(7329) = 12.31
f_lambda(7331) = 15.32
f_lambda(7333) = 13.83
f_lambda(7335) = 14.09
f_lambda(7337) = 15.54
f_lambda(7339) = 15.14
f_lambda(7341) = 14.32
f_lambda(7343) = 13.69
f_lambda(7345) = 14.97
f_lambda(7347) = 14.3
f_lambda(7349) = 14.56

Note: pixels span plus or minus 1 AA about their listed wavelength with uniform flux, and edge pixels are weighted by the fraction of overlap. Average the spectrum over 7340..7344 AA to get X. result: 14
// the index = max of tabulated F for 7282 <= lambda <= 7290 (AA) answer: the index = 14.44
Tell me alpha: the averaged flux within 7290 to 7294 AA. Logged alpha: 13.4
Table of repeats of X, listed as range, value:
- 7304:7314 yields 14.1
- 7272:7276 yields 12.8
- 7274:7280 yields 13.7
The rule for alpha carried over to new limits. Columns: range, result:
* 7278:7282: 13.6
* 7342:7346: 14.3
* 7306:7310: 14.3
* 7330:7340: 14.8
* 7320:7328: 13.7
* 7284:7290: 13.9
